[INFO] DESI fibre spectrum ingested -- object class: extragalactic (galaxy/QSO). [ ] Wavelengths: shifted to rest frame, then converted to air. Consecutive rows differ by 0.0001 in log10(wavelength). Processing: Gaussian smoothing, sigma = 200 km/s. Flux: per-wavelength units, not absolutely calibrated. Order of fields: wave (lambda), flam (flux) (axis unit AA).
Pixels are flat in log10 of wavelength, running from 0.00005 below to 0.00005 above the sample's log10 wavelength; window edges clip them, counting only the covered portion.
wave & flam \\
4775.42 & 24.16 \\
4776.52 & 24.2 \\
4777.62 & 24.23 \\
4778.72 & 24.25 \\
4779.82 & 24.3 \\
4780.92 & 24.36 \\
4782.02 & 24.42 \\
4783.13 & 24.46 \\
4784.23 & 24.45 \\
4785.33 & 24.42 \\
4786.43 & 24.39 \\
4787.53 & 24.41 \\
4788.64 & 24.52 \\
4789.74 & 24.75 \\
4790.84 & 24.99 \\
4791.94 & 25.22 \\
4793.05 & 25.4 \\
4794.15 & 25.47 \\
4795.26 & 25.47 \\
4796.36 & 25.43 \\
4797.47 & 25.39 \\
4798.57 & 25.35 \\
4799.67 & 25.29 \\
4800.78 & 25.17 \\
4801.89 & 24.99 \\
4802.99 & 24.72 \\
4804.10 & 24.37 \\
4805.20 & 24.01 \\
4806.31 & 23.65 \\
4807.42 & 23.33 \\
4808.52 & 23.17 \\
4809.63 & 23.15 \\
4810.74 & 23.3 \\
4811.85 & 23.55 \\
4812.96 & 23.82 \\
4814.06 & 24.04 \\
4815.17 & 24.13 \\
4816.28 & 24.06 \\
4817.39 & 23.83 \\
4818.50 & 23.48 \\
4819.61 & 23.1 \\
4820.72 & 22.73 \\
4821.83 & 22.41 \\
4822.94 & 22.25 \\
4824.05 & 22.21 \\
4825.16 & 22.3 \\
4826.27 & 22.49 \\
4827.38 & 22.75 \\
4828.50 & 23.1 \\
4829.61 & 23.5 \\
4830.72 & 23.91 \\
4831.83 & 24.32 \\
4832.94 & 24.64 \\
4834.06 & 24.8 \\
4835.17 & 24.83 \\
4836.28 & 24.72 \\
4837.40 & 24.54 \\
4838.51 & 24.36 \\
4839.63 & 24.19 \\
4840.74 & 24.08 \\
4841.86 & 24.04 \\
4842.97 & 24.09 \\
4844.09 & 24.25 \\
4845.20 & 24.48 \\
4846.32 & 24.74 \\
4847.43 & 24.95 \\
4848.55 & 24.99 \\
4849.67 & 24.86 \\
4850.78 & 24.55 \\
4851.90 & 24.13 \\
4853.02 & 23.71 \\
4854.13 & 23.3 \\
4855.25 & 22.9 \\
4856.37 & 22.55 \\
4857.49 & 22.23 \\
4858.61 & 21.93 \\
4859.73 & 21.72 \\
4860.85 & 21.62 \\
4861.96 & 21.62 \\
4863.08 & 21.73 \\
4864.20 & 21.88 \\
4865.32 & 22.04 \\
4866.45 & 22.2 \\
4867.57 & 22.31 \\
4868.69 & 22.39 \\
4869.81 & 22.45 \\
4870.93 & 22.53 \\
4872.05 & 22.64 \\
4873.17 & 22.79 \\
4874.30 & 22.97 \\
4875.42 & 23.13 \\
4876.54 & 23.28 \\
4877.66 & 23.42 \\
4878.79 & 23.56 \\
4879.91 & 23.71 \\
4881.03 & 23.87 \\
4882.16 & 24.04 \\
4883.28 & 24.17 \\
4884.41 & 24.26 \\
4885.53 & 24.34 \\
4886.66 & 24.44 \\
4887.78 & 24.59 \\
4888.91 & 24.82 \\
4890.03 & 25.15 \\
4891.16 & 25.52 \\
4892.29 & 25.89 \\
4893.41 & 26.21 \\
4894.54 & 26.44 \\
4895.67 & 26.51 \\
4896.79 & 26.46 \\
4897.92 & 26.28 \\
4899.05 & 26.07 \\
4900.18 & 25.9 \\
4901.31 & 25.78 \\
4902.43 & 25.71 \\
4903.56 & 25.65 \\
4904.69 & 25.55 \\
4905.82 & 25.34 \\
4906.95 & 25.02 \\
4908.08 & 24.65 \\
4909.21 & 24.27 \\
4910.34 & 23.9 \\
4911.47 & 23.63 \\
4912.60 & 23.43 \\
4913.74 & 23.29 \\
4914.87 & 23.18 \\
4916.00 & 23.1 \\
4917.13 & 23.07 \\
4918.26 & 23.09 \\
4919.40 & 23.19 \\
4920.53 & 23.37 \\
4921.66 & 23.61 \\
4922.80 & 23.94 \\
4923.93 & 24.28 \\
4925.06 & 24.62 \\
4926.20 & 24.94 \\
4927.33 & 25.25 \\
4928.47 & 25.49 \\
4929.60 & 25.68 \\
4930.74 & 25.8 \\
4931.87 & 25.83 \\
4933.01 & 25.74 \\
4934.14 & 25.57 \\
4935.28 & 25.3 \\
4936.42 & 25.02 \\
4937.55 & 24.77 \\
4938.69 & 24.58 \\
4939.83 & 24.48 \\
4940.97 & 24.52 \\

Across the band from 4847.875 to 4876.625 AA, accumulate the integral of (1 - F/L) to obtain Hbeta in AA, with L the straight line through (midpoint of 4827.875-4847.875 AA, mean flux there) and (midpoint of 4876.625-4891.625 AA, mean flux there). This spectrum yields 1.8 AA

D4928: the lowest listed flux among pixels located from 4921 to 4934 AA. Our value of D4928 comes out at 23.61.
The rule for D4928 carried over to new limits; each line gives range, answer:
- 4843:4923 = 21.62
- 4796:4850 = 22.21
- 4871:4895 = 22.64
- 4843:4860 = 21.72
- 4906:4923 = 23.07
